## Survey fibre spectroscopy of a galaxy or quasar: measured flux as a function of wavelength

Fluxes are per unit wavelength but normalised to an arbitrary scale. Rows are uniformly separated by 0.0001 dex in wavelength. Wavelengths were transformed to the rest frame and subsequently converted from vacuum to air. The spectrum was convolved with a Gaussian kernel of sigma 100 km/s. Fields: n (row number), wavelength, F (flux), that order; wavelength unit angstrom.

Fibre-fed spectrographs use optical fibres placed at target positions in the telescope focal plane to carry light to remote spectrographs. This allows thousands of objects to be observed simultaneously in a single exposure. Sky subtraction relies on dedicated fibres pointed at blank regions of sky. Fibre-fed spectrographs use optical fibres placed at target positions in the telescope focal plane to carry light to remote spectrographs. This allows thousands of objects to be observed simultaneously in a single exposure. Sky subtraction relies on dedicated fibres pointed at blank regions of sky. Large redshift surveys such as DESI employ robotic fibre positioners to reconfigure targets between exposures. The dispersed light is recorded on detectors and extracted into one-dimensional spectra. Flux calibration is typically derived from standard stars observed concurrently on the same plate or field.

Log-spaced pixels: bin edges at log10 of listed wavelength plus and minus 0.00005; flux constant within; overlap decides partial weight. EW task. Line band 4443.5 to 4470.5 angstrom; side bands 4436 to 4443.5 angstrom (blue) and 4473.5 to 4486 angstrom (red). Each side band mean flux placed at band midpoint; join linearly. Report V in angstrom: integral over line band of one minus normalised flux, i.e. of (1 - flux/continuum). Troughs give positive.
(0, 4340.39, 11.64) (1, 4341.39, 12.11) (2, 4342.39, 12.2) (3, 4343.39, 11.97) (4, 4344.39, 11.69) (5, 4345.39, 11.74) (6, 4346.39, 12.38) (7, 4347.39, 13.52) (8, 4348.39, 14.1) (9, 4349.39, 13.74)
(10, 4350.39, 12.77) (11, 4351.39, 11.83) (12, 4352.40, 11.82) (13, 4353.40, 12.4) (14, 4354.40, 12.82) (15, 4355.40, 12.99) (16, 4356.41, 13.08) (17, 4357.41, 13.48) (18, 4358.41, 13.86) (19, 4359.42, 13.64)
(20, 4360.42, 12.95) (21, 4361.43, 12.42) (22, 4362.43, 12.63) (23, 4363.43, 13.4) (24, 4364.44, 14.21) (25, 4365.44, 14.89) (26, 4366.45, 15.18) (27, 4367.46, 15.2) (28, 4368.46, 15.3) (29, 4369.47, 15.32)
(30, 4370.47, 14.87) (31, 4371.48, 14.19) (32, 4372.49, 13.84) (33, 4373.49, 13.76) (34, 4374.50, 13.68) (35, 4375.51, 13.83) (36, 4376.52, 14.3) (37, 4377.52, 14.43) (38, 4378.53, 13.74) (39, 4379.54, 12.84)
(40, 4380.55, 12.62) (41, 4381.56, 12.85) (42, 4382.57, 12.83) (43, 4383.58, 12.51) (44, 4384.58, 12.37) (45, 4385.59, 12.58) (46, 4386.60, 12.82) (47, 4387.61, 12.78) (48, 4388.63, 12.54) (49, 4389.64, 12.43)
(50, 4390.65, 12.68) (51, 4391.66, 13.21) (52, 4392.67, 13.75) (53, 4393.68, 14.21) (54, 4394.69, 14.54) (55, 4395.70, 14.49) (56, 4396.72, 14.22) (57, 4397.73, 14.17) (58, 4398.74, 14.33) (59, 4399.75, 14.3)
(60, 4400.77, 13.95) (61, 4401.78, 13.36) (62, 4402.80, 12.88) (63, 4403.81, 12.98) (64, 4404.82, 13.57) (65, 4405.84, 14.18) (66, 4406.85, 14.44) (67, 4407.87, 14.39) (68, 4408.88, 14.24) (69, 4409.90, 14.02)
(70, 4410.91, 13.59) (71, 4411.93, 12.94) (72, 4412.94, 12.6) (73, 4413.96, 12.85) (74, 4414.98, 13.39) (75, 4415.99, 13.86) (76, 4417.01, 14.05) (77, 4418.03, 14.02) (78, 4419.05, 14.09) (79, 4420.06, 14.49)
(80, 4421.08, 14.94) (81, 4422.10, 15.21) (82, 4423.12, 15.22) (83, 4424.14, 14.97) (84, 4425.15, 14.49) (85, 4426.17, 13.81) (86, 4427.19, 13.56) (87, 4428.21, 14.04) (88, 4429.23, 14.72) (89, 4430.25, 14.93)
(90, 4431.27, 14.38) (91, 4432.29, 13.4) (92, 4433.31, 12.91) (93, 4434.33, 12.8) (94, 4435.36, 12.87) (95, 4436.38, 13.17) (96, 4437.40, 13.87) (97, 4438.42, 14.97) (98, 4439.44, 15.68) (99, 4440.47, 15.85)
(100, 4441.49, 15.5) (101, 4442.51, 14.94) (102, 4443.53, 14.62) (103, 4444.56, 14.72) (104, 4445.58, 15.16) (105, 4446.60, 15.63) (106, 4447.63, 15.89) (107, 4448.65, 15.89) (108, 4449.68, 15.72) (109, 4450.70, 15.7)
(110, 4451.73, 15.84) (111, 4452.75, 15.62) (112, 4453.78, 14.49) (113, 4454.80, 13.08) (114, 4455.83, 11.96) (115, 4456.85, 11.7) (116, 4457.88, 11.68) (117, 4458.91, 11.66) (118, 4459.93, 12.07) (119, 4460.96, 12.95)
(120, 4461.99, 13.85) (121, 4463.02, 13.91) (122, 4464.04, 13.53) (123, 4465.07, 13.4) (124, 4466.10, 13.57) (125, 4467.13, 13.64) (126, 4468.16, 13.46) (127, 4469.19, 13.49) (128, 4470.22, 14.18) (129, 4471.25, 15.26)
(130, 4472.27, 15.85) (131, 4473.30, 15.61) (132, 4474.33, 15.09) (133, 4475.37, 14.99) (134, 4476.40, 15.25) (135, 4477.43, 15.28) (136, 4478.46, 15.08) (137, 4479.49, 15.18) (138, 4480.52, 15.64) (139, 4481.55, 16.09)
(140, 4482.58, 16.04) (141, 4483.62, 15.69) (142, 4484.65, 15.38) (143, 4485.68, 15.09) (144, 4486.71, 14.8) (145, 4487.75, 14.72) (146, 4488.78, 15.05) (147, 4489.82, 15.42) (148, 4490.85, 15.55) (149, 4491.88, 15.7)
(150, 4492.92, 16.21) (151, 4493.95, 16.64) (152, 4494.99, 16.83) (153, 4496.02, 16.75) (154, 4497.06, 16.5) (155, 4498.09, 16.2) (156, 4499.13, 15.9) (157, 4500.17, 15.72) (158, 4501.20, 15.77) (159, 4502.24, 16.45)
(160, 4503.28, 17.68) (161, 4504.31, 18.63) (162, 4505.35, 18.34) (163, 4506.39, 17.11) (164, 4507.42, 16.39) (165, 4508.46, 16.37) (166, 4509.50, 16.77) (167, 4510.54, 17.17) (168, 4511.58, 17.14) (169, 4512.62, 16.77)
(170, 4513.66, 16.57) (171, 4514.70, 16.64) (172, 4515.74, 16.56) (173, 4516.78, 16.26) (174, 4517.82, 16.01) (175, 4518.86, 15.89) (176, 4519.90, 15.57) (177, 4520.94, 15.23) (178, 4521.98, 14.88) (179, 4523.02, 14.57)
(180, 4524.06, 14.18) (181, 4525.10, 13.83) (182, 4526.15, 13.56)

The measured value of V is 2.0 angstrom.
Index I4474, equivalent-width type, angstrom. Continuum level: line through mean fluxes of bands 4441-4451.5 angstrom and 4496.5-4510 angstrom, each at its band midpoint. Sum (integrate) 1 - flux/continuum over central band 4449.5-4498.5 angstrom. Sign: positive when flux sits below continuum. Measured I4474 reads 4.1 angstrom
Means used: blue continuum 15.4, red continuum 16.8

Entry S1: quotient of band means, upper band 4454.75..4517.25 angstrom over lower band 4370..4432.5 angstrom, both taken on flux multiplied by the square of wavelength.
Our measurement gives 1.2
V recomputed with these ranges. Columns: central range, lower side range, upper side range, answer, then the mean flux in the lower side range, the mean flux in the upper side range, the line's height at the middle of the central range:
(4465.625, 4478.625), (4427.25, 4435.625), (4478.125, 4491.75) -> 0.3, 13.8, 15.4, 15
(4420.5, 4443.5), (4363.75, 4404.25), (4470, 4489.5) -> 0.2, 13.7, 15.3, 14.5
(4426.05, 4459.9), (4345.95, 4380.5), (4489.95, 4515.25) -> 2.4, 13.6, 16.6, 15.3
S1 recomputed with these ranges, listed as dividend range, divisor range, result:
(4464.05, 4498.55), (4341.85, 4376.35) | 1.20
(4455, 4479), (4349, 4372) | 1.06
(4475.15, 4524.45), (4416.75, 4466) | 1.16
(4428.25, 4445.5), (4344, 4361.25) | 1.16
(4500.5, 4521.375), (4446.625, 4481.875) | 1.19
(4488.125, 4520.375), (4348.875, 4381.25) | 1.29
